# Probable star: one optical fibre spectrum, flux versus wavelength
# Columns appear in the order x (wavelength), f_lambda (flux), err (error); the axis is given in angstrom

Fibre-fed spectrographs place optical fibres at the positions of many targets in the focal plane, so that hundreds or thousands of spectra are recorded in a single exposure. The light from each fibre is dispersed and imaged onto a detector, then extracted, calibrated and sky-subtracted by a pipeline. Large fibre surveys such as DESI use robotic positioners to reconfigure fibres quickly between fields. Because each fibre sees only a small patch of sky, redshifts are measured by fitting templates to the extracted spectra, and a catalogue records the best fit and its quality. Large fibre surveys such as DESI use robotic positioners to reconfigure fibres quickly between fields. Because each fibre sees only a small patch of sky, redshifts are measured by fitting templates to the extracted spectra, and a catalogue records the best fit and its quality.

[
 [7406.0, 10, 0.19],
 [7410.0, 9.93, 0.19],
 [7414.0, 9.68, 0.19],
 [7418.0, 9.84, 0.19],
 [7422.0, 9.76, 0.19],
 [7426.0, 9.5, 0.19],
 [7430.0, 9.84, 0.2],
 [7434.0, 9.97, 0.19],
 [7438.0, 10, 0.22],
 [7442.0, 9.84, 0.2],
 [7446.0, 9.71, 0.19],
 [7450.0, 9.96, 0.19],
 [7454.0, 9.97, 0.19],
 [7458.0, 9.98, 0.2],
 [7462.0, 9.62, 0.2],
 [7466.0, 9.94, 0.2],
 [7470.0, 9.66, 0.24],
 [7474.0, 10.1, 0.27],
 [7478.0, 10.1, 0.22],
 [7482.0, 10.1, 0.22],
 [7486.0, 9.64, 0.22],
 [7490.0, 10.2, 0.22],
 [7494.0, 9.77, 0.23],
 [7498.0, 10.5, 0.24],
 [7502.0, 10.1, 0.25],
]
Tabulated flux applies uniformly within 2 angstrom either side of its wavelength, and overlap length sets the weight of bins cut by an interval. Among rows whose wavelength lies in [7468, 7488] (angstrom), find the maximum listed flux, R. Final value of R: 10.1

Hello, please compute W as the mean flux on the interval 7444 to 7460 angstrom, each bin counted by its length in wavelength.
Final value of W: 9.91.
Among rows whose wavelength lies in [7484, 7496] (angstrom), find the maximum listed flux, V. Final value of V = 10.2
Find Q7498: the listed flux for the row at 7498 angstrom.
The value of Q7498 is 10.5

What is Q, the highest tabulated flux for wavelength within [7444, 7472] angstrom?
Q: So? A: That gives 9.98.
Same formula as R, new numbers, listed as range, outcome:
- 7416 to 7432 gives 9.84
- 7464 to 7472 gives 9.94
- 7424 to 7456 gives 10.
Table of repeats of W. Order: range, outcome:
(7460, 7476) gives 9.83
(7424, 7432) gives 9.67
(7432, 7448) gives 9.88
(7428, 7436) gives 9.91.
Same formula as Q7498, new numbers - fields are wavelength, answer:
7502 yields 10.1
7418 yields 9.84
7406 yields 10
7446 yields 9.71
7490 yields 10.2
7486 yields 9.64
